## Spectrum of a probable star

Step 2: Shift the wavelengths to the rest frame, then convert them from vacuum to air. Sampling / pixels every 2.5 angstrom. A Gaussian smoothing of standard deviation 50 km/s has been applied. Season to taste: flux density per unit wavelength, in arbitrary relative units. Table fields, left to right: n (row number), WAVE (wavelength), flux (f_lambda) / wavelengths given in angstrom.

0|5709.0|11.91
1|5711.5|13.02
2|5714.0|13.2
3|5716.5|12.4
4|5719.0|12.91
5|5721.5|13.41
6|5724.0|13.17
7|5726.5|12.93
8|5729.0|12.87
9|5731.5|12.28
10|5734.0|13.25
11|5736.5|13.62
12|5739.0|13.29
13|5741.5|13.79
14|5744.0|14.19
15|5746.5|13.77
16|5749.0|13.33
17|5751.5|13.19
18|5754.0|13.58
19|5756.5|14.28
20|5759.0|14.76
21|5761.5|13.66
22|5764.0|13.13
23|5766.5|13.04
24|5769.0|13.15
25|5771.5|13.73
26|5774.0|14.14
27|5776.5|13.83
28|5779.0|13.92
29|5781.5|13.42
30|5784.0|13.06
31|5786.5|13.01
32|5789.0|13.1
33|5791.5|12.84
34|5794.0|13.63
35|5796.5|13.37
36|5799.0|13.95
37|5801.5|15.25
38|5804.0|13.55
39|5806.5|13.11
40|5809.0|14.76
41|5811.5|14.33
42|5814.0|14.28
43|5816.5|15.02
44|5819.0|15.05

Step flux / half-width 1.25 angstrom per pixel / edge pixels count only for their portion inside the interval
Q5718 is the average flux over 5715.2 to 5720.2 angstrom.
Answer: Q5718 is 12.7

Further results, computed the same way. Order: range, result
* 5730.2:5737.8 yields 13.1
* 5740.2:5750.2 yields 13.8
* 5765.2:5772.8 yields 13.3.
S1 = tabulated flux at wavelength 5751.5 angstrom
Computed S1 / 13.19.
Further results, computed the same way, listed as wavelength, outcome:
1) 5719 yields 12.91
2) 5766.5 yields 13.04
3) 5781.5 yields 13.42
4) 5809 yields 14.76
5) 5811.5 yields 14.33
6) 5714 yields 13.2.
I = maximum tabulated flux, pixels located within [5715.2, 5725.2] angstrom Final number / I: 13.41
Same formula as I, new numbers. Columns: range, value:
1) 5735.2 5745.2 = 14.19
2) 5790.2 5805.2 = 15.25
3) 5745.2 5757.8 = 14.28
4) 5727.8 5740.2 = 13.62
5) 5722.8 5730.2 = 13.17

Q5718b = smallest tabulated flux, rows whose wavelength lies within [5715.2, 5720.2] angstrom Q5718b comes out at 12.4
